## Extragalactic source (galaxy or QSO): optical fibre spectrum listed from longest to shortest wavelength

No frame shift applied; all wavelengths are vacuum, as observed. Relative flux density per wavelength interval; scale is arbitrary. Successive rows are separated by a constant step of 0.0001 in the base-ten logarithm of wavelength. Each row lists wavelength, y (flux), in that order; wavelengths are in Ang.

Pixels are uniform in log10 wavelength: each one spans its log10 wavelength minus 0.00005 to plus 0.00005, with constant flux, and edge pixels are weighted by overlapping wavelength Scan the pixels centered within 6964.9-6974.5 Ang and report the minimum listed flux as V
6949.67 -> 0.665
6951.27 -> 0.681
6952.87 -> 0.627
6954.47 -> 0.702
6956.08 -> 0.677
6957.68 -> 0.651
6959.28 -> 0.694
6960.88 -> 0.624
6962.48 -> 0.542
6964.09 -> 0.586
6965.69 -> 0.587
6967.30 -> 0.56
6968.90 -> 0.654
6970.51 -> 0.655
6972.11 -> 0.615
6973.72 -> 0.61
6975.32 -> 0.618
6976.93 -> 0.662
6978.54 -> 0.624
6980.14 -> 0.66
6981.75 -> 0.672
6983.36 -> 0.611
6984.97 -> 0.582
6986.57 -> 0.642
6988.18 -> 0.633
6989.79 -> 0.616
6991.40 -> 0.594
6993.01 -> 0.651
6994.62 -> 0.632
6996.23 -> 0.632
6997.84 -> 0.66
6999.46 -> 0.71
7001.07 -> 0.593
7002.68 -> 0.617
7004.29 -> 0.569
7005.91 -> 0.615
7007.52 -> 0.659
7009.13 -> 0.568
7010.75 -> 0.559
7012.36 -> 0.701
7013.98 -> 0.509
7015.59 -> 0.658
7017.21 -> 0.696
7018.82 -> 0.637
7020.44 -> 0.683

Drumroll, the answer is 0.56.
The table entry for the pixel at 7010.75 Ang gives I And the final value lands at 0.559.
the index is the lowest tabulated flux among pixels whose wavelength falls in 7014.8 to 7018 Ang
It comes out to 0.658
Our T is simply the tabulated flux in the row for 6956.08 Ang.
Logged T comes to 0.677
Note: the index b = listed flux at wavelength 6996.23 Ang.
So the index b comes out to 0.632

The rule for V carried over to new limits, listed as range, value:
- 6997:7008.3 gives 0.569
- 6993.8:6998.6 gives 0.632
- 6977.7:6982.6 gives 0.624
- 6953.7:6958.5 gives 0.651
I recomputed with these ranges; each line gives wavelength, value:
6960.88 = 0.624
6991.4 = 0.594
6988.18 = 0.633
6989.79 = 0.616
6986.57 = 0.642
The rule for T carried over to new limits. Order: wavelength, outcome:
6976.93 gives 0.662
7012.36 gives 0.701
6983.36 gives 0.611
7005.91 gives 0.615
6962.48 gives 0.542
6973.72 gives 0.61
